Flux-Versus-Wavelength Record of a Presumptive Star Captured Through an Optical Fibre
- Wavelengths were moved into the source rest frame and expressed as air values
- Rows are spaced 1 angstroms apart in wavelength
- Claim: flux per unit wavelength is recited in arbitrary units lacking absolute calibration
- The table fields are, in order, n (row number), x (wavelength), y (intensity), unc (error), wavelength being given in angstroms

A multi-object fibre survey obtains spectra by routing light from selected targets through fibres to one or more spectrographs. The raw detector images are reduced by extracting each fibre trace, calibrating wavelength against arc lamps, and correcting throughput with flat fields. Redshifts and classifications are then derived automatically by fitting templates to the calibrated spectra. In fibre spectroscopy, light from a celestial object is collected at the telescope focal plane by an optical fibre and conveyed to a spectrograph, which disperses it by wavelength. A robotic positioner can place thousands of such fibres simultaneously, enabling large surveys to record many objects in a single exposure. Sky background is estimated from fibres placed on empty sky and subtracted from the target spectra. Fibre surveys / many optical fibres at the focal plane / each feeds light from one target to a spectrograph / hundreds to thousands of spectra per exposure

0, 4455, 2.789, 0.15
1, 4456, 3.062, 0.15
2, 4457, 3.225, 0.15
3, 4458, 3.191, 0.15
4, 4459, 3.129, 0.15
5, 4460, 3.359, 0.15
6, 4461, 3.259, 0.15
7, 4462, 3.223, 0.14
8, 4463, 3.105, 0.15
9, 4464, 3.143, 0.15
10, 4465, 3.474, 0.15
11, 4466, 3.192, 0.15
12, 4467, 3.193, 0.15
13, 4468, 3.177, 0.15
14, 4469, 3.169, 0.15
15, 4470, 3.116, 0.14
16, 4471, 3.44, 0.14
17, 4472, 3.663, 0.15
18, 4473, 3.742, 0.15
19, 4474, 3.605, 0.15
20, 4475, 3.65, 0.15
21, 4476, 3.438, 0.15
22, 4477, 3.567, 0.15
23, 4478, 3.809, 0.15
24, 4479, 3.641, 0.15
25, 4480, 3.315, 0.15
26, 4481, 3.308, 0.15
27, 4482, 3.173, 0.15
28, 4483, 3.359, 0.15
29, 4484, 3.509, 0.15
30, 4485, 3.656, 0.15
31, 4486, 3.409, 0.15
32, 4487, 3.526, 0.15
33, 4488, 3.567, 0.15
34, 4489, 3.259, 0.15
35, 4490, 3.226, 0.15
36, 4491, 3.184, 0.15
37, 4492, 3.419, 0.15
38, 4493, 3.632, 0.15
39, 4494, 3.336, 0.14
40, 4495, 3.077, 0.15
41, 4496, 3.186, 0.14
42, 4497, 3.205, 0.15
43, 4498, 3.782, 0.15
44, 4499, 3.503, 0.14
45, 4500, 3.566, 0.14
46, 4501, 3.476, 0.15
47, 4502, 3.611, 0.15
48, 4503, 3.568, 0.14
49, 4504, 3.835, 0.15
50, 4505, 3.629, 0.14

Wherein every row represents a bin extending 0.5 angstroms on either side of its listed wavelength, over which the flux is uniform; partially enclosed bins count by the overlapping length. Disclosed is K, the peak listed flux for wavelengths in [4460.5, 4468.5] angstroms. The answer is 3.474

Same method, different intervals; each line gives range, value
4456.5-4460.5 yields 3.359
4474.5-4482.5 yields 3.809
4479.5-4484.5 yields 3.509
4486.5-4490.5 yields 3.567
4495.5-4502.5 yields 3.782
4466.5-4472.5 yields 3.663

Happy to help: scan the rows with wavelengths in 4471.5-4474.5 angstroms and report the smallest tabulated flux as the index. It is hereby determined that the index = 3.605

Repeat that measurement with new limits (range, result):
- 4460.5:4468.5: 3.105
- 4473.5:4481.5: 3.308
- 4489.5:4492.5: 3.184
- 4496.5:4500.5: 3.205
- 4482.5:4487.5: 3.359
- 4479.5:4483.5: 3.173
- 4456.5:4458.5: 3.191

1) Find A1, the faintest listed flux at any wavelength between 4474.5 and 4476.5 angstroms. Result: 3.438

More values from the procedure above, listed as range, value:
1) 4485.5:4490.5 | 3.226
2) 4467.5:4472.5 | 3.116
